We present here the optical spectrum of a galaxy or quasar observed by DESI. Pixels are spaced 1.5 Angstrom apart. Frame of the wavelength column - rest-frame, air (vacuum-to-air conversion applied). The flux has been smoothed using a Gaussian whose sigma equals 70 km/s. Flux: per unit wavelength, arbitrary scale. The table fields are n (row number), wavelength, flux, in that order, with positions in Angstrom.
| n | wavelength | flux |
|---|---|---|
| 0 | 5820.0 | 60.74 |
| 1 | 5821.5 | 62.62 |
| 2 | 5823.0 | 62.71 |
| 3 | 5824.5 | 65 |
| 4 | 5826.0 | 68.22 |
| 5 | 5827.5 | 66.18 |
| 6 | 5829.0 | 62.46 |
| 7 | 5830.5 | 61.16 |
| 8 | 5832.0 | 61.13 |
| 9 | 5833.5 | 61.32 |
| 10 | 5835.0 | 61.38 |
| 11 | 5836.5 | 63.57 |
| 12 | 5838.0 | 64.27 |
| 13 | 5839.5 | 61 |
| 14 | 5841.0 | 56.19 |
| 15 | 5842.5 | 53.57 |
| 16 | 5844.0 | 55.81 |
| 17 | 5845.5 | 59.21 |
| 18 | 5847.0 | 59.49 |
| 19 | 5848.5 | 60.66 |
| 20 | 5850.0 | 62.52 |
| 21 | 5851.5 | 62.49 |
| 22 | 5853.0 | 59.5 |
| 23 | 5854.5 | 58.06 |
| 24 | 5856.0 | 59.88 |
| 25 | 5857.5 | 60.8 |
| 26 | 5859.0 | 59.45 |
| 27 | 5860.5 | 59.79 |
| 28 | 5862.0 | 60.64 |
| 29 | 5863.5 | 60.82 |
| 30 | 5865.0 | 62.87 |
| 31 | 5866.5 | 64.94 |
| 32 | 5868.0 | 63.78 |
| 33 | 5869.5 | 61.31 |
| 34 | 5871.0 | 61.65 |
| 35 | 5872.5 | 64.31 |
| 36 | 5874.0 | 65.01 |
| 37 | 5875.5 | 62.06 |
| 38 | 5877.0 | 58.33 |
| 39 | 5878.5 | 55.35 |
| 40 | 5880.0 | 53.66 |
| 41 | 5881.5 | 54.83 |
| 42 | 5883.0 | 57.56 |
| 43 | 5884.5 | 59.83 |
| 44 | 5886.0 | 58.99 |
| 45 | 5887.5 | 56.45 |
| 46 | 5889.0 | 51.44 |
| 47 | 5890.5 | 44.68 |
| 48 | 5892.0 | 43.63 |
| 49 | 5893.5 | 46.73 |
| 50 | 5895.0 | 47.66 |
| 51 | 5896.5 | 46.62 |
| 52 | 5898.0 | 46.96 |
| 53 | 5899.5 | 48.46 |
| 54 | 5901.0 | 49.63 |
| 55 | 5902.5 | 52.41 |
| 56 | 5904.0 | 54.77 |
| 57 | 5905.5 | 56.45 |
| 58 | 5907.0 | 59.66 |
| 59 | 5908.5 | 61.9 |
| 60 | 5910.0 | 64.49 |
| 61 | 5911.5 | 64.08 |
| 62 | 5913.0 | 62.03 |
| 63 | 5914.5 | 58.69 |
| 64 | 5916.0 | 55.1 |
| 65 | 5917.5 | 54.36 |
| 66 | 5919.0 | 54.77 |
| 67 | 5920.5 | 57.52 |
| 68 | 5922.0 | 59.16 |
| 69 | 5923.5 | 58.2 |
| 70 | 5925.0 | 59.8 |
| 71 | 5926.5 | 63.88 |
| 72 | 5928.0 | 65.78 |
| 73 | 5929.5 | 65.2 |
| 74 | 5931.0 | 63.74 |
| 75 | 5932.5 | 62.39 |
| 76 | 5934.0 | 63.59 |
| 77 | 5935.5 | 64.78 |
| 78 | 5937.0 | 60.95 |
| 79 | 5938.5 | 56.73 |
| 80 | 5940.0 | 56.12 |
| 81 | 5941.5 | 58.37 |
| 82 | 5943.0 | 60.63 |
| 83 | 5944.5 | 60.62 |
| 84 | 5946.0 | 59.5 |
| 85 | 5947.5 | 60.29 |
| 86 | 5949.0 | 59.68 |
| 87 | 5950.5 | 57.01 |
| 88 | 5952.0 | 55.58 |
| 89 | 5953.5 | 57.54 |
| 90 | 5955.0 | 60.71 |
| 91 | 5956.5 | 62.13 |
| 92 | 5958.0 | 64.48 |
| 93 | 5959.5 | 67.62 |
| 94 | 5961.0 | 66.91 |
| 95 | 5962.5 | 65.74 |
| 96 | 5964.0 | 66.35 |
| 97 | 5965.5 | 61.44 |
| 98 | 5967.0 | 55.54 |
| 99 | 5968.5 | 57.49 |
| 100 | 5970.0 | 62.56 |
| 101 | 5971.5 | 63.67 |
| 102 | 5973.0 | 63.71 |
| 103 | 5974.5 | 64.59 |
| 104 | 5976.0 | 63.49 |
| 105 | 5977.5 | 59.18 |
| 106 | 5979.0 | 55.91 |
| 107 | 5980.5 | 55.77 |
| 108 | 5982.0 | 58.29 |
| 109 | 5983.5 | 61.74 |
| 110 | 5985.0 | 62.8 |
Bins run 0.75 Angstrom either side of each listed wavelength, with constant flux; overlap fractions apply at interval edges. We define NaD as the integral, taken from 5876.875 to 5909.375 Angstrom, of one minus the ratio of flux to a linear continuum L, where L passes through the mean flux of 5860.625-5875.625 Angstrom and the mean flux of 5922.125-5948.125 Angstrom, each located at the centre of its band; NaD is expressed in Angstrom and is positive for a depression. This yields 4.79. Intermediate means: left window 62.6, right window 61.2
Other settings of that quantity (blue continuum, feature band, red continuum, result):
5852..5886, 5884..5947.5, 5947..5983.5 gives 3.71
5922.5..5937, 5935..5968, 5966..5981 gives 0.41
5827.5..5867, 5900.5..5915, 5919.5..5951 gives 0.49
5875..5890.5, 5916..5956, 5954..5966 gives 1.28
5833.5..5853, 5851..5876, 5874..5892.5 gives -1.73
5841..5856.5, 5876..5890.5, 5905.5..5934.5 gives 0.97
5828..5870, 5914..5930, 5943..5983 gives 0.43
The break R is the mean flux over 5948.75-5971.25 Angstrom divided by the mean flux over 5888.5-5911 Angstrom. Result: 1.2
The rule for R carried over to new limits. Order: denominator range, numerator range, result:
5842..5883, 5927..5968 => 1.02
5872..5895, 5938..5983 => 1.10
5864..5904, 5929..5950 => 1.10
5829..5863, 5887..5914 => 0.89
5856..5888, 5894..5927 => 0.93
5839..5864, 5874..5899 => 0.89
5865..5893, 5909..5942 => 1.05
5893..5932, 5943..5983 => 1.07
